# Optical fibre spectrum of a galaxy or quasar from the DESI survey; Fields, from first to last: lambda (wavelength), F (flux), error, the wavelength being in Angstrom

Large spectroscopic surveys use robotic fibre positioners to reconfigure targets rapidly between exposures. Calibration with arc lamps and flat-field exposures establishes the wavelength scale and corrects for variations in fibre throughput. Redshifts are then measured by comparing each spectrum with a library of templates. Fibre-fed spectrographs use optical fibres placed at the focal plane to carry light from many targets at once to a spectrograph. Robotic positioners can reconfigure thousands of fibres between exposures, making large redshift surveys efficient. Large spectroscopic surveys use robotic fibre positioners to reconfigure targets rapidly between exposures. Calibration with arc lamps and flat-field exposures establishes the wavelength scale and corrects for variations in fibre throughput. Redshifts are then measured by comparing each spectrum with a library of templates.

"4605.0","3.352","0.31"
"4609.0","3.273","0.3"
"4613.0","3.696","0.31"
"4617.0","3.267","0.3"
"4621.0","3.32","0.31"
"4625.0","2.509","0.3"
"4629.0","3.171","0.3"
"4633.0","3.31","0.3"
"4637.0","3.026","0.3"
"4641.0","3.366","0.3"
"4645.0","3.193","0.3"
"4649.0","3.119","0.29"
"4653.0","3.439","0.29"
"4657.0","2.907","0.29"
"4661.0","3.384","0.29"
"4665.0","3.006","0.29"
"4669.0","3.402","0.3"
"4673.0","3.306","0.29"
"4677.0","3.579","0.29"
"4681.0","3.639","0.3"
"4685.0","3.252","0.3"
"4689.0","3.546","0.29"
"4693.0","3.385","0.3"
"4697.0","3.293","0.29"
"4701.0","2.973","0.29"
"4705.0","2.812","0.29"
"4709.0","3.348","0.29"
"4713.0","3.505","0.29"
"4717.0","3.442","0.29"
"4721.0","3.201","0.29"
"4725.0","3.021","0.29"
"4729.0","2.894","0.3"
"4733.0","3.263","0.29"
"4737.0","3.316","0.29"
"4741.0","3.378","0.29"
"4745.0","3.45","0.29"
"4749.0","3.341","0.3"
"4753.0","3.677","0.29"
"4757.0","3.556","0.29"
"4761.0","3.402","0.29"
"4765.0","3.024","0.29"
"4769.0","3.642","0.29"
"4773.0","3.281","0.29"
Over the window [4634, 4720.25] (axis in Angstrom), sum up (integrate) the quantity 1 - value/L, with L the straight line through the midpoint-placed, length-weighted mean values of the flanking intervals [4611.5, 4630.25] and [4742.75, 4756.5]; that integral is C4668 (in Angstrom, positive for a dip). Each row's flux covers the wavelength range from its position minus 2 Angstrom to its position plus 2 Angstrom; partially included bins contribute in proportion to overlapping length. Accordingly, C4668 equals 0.93 Angstrom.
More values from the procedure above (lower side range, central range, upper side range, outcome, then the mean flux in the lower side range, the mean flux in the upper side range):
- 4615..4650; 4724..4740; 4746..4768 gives 1.02 Angstrom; 3.14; 3.41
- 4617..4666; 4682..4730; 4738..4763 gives 1.38 Angstrom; 3.15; 3.46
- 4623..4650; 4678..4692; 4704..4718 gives -1.09 Angstrom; 3.1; 3.3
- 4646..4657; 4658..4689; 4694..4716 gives -1.53 Angstrom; 3.2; 3.21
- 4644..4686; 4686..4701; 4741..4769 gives -0.01 Angstrom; 3.3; 3.42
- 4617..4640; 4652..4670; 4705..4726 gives -0.25 Angstrom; 3.1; 3.27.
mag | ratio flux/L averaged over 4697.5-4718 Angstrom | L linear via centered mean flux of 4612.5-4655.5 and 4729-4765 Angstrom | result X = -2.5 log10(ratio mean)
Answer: 0.03 mag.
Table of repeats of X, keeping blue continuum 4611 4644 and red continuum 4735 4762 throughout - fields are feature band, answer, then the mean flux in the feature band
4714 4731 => 0.08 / 3.16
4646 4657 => 0.02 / 3.2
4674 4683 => -0.08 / 3.58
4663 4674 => 0.02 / 3.23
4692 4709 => 0.08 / 3.13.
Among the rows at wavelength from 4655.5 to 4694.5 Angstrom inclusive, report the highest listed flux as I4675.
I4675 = 3.639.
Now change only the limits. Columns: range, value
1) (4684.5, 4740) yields 3.546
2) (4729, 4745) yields 3.45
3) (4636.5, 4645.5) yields 3.366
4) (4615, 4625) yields 3.32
